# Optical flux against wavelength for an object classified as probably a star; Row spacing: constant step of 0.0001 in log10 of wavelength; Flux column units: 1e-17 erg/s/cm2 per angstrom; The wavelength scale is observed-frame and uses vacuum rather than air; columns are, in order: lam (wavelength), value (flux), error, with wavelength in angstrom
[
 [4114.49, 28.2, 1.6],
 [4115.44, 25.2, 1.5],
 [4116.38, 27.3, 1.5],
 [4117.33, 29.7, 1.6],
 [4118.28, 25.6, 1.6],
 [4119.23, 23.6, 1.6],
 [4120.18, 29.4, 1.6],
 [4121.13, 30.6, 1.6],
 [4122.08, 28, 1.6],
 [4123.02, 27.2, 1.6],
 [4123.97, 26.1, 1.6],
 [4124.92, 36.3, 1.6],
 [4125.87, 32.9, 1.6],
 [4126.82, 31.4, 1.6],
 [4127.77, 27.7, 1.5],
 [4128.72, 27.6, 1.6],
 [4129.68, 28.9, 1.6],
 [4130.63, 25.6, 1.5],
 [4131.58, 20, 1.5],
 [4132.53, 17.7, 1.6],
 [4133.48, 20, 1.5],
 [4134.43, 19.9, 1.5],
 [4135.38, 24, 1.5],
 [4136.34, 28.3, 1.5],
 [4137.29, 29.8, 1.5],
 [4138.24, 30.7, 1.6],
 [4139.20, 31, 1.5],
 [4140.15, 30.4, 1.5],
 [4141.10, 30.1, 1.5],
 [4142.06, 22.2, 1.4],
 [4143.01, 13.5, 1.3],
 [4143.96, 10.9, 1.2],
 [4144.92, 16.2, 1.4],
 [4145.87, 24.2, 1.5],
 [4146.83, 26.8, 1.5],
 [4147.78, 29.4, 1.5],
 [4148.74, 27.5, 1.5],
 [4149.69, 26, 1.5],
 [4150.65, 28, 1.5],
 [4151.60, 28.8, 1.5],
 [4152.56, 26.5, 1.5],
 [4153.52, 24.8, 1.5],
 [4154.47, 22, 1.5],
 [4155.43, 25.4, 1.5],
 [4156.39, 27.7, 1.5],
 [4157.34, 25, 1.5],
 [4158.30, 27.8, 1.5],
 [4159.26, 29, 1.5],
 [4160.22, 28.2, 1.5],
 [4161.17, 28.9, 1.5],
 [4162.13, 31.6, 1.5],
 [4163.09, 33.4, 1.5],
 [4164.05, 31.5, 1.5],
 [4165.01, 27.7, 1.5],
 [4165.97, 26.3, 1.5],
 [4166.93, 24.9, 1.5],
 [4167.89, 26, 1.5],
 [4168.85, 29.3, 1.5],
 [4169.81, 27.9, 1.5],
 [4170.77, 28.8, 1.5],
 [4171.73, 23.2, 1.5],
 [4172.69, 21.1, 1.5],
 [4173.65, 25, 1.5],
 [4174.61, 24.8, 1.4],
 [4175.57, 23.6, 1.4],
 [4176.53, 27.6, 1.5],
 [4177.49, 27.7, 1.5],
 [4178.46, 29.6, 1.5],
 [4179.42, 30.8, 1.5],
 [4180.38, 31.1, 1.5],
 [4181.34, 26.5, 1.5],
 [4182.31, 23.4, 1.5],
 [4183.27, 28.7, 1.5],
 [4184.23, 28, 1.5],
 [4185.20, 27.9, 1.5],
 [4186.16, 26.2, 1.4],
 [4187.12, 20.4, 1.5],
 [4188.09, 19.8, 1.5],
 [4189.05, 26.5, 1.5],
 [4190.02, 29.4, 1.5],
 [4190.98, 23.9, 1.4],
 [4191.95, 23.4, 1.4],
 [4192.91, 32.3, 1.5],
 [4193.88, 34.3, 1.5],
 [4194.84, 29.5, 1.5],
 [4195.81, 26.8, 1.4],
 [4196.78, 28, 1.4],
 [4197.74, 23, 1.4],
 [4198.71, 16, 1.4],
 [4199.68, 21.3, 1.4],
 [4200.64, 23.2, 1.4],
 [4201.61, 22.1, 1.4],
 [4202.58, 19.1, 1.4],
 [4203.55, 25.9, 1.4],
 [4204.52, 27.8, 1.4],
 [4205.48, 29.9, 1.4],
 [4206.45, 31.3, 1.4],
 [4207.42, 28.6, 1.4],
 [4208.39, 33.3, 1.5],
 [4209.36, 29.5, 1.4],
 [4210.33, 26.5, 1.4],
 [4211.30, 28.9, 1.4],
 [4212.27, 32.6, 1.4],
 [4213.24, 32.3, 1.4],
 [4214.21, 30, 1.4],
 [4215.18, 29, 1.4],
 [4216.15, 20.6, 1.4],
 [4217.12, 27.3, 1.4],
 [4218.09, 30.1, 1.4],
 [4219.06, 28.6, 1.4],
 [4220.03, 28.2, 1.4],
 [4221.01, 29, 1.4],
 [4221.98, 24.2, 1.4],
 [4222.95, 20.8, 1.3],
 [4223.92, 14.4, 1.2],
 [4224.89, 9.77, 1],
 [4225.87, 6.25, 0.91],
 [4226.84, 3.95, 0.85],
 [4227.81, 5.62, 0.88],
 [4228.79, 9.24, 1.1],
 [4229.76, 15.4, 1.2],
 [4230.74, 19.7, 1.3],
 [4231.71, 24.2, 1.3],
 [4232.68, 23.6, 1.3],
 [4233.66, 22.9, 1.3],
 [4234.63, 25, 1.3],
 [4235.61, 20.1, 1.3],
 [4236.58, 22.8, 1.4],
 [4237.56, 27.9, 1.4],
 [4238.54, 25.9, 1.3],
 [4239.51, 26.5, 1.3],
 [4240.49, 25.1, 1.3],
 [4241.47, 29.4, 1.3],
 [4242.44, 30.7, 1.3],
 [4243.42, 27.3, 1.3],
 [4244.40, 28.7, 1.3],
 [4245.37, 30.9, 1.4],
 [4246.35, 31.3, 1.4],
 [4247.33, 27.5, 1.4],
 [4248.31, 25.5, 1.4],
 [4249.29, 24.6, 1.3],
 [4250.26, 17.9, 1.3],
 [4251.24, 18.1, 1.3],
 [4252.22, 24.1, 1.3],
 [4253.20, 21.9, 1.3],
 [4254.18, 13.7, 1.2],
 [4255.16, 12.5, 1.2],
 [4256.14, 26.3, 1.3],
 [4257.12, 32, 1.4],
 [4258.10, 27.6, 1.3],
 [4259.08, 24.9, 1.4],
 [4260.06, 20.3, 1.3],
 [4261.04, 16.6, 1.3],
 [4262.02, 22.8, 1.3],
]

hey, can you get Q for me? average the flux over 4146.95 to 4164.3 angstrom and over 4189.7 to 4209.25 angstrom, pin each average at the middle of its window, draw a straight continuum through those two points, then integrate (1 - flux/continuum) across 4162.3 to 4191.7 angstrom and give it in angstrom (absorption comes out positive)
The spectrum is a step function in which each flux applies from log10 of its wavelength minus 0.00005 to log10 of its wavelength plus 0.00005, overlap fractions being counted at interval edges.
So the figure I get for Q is 0.5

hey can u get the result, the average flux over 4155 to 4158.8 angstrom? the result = 26.5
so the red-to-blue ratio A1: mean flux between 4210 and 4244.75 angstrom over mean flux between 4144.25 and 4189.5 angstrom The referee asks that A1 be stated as 0.9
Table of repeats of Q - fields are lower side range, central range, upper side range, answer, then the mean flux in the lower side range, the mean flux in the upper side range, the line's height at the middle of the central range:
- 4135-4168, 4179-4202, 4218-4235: -3.6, 26.4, 18.6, 22.4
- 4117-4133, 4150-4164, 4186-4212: -0.4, 27.5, 26.2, 27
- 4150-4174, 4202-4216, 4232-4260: -1.6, 27.2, 24.7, 25.8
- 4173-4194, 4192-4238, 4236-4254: 4.1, 26.7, 25.7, 26.2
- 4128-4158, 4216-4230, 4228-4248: 3.6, 24.8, 24.4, 24.5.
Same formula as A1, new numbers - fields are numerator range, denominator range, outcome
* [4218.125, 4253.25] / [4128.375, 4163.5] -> 0.87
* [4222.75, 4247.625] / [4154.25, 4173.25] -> 0.78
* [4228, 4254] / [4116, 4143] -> 0.88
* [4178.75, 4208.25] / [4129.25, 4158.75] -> 1.06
